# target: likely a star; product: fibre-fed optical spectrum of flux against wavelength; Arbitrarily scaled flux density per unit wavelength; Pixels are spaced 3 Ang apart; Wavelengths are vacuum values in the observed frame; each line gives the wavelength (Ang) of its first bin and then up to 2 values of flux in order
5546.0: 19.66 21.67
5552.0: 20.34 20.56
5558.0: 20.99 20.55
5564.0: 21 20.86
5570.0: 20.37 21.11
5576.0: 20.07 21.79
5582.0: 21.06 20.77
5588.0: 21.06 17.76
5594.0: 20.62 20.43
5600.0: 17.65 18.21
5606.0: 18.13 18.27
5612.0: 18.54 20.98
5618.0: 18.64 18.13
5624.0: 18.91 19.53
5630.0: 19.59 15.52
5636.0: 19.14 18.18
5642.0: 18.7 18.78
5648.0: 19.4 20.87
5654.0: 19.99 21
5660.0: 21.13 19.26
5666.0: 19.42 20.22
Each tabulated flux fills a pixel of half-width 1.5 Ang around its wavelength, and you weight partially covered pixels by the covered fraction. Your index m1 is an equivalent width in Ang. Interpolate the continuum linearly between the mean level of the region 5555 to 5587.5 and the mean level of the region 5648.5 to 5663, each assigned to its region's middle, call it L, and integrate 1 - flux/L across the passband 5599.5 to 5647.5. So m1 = 4.7 Ang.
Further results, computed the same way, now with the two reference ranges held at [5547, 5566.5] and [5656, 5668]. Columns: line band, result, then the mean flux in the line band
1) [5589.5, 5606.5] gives 1.4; 18.8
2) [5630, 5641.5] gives 1.3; 18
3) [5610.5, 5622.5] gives 0.8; 19.1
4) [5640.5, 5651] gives 0.5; 19.2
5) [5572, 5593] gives 0.2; 20.5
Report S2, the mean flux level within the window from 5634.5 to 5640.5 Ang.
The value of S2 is 18.7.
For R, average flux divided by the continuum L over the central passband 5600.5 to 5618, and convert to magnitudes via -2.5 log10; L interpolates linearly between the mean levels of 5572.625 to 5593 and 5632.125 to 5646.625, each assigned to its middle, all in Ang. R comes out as 0.04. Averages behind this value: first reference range 20.5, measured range 18.7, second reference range 18.2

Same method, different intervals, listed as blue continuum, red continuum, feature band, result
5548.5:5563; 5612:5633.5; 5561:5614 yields 0.00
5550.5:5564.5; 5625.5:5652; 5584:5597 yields -0.01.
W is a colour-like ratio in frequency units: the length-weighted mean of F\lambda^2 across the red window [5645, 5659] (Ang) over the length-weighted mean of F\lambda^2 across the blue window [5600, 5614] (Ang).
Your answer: 1.1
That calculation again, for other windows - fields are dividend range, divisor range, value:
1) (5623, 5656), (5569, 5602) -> 0.96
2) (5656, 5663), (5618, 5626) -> 1.13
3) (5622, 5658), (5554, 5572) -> 0.95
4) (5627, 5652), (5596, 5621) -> 1.01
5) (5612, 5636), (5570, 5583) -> 0.91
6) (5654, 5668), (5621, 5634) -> 1.11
